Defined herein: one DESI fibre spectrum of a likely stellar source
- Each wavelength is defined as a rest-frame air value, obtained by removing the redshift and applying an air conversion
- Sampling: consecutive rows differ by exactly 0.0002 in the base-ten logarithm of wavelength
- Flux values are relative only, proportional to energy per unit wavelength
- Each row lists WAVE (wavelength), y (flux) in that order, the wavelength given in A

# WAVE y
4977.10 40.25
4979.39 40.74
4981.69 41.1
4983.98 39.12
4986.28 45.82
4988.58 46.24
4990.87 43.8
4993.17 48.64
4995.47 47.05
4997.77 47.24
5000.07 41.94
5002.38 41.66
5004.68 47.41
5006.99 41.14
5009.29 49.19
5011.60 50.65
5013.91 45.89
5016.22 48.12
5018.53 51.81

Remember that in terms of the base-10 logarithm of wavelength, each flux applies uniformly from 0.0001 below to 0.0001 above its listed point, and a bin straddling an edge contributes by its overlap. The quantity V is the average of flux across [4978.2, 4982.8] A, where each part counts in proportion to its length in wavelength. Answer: 40.9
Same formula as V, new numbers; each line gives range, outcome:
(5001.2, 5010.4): 44.8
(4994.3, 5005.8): 45.1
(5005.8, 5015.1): 46.7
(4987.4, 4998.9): 46.6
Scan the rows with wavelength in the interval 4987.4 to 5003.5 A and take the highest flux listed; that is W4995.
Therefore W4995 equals 48.64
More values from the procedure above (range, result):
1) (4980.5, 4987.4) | 45.82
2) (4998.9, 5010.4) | 49.19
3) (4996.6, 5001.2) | 47.24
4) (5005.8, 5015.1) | 50.65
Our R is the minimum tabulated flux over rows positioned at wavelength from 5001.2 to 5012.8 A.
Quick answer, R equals 41.14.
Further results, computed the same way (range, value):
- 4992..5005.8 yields 41.66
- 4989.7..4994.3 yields 43.8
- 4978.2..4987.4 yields 39.12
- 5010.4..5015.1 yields 45.89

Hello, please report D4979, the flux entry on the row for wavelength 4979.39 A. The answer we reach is 40.74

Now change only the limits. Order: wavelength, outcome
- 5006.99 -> 41.14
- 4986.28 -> 45.82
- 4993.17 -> 48.64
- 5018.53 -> 51.81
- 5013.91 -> 45.89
